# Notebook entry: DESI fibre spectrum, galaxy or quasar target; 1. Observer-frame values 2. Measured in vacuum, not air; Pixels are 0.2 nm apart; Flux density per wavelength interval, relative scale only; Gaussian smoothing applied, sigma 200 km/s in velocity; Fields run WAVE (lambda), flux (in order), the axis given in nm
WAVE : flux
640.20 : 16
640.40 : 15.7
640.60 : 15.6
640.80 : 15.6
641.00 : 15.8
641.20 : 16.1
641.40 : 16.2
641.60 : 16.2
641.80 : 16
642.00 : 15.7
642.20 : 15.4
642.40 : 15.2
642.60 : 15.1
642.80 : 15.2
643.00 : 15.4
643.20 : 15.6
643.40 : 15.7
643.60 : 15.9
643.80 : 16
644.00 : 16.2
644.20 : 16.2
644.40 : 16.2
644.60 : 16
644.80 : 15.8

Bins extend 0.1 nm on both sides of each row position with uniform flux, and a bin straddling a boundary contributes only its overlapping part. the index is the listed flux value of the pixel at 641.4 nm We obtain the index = 16.2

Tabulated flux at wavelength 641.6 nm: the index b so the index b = 16.2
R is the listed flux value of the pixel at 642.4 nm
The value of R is 15.2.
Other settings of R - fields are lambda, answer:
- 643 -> 15.4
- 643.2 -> 15.6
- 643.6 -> 15.9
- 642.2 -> 15.4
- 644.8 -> 15.8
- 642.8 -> 15.2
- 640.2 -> 16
